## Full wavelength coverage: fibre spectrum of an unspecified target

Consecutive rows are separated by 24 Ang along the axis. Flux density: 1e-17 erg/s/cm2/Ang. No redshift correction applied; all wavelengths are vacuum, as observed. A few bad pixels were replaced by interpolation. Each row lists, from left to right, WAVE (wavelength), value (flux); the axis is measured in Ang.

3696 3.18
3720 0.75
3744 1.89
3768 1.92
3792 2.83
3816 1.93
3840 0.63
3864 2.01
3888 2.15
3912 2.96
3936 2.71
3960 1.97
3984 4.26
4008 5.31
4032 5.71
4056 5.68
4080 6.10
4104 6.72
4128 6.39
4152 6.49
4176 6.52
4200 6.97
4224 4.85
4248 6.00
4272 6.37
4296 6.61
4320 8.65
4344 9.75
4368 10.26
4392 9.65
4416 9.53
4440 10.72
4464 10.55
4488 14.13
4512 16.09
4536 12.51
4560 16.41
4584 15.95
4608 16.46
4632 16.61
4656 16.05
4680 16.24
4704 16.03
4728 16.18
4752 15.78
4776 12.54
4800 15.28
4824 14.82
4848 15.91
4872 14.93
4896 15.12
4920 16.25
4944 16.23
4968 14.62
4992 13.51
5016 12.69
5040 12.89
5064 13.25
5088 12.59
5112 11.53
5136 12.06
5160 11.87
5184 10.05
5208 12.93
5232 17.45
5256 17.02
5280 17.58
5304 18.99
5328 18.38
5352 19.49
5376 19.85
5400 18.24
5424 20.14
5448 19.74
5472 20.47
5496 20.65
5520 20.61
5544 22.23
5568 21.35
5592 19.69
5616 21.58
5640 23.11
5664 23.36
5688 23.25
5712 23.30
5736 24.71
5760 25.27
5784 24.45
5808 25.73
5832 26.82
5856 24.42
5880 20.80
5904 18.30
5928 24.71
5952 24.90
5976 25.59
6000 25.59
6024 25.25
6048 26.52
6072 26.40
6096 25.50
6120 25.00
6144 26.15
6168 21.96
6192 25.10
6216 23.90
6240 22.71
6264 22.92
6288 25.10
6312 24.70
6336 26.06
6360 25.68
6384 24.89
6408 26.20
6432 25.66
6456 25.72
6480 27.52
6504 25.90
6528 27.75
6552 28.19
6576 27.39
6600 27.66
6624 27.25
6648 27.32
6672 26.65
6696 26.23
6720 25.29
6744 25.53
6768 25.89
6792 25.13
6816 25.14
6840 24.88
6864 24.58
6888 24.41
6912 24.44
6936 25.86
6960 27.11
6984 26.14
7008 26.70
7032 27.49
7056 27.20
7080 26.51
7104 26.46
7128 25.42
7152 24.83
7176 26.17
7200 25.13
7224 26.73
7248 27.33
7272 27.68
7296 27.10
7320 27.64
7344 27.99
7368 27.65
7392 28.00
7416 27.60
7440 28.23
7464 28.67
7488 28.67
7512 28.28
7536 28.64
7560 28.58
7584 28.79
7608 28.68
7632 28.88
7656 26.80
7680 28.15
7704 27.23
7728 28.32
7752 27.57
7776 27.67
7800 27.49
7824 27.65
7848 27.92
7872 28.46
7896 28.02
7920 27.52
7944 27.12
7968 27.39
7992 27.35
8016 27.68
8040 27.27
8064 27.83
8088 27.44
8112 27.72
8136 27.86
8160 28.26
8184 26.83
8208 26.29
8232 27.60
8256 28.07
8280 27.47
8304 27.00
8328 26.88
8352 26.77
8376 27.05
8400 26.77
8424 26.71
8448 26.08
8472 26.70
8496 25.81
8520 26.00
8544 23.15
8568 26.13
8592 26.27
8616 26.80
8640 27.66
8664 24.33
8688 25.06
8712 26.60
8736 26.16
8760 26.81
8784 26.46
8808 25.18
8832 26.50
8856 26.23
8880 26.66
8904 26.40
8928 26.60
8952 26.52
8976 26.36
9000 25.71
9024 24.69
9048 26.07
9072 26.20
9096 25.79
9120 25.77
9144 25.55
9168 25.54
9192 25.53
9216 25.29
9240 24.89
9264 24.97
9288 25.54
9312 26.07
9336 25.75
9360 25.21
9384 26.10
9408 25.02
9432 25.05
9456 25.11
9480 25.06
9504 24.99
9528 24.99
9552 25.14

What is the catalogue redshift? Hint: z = 0.000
